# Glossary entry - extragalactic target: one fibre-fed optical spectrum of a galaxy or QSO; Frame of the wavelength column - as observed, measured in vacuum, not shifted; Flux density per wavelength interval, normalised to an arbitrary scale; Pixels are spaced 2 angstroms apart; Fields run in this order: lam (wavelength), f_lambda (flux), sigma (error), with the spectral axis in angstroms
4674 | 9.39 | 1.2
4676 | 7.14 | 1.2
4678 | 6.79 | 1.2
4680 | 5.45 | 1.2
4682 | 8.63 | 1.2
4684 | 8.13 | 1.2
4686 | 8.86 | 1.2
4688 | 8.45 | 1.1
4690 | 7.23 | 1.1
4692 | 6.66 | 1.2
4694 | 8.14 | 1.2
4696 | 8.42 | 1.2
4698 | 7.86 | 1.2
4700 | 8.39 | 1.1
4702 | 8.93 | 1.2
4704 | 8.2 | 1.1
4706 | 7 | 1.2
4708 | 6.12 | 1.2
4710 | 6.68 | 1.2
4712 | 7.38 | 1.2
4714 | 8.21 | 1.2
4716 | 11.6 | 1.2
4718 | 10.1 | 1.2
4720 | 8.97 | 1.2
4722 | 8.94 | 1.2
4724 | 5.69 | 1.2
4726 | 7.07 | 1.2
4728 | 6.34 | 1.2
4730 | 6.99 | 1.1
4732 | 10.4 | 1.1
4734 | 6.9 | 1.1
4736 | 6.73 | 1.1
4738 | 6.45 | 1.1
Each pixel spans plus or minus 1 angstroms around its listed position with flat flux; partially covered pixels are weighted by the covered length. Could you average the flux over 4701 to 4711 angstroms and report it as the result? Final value 7.39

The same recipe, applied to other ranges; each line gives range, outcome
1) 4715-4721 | 10.2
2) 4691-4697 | 7.74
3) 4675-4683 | 7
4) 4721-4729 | 7.01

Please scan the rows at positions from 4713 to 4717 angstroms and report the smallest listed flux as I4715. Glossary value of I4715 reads 8.21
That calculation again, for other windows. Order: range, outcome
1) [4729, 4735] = 6.9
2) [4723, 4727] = 5.69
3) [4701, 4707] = 7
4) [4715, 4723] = 8.94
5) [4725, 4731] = 6.34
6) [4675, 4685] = 5.45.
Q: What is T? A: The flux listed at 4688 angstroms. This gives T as 8.45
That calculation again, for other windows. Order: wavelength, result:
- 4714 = 8.21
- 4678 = 6.79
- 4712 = 7.38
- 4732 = 10.4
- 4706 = 7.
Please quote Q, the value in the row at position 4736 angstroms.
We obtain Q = 6.73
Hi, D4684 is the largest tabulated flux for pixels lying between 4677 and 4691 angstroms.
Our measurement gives 8.86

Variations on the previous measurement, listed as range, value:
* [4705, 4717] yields 11.6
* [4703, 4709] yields 8.2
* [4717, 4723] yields 10.1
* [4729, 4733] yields 10.4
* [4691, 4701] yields 8.42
